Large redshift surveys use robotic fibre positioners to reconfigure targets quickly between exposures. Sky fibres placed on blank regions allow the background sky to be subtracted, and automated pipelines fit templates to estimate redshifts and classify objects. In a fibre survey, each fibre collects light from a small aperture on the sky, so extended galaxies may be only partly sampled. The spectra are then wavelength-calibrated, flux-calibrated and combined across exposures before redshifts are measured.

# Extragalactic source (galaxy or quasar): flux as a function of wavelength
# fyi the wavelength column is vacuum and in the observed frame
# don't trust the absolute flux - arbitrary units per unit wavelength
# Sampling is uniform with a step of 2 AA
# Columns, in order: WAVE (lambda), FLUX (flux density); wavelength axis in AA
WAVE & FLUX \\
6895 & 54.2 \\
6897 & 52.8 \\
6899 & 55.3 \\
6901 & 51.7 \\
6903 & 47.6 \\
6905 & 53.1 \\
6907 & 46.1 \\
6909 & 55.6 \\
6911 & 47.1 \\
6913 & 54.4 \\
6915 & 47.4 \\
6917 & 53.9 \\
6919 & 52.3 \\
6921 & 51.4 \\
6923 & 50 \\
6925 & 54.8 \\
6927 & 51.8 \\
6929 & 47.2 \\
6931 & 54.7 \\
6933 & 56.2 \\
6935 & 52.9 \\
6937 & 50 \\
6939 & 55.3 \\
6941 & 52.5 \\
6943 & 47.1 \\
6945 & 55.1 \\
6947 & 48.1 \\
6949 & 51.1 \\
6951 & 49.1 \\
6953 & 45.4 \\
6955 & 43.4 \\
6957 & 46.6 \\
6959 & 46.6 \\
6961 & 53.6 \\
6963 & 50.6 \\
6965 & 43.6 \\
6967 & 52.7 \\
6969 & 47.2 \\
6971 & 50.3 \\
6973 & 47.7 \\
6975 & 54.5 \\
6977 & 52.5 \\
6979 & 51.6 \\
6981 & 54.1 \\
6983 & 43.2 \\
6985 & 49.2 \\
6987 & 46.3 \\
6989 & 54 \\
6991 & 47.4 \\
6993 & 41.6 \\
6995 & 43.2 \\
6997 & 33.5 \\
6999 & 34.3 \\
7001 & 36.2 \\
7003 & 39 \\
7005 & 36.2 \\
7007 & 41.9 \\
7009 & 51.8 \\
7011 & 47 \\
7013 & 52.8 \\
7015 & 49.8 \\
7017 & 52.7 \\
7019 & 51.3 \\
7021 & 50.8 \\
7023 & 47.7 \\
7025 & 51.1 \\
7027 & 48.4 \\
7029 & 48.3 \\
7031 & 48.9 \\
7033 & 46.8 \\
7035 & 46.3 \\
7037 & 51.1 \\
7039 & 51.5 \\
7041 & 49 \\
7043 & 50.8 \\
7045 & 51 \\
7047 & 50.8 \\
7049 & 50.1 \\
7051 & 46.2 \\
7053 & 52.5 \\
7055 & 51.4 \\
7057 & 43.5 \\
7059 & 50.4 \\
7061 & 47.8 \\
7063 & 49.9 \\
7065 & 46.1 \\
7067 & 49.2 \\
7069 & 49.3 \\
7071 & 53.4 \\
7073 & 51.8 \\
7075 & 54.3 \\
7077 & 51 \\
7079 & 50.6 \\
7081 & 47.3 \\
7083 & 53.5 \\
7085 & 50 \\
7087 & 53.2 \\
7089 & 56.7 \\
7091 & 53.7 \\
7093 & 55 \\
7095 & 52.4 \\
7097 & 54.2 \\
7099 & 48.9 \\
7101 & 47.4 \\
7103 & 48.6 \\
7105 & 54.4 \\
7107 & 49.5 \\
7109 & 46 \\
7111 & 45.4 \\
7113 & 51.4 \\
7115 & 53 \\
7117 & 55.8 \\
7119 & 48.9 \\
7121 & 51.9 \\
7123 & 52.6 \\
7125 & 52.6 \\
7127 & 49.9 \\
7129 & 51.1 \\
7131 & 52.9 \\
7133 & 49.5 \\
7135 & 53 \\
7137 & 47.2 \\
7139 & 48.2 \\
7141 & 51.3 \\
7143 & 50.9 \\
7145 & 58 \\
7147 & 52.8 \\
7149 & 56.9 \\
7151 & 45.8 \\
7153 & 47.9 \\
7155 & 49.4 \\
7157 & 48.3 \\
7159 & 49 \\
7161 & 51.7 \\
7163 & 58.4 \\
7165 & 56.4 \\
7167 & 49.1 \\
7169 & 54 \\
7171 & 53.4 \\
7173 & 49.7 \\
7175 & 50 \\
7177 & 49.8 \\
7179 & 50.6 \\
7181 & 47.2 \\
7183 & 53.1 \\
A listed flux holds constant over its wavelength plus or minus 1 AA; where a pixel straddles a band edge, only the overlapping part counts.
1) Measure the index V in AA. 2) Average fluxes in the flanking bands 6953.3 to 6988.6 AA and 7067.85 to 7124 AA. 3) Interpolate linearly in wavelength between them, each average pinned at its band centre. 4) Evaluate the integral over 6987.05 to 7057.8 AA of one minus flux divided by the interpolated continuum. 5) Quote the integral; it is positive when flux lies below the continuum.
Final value 4.2 AA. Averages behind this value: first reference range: 49.1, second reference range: 51.4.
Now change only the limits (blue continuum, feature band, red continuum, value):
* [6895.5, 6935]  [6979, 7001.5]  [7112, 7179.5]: 3.18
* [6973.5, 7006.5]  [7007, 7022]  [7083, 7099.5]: -1.11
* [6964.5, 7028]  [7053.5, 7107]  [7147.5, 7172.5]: -1.63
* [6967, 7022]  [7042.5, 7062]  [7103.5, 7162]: -0.38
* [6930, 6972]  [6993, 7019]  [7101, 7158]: 3.55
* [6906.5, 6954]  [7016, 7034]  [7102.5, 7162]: 0.53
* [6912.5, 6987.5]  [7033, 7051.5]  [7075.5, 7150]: 0.52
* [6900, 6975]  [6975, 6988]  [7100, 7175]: 0.19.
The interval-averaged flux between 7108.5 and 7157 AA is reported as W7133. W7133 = 50.9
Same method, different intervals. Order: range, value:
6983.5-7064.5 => 47.3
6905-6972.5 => 50.4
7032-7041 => 48.9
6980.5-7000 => 44.4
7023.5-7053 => 49.4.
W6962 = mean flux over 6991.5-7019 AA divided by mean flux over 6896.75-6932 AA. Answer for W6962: 0.8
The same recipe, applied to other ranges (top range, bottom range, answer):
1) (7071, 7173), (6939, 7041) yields 1.08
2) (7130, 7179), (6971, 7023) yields 1.10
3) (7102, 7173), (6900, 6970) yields 1.02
